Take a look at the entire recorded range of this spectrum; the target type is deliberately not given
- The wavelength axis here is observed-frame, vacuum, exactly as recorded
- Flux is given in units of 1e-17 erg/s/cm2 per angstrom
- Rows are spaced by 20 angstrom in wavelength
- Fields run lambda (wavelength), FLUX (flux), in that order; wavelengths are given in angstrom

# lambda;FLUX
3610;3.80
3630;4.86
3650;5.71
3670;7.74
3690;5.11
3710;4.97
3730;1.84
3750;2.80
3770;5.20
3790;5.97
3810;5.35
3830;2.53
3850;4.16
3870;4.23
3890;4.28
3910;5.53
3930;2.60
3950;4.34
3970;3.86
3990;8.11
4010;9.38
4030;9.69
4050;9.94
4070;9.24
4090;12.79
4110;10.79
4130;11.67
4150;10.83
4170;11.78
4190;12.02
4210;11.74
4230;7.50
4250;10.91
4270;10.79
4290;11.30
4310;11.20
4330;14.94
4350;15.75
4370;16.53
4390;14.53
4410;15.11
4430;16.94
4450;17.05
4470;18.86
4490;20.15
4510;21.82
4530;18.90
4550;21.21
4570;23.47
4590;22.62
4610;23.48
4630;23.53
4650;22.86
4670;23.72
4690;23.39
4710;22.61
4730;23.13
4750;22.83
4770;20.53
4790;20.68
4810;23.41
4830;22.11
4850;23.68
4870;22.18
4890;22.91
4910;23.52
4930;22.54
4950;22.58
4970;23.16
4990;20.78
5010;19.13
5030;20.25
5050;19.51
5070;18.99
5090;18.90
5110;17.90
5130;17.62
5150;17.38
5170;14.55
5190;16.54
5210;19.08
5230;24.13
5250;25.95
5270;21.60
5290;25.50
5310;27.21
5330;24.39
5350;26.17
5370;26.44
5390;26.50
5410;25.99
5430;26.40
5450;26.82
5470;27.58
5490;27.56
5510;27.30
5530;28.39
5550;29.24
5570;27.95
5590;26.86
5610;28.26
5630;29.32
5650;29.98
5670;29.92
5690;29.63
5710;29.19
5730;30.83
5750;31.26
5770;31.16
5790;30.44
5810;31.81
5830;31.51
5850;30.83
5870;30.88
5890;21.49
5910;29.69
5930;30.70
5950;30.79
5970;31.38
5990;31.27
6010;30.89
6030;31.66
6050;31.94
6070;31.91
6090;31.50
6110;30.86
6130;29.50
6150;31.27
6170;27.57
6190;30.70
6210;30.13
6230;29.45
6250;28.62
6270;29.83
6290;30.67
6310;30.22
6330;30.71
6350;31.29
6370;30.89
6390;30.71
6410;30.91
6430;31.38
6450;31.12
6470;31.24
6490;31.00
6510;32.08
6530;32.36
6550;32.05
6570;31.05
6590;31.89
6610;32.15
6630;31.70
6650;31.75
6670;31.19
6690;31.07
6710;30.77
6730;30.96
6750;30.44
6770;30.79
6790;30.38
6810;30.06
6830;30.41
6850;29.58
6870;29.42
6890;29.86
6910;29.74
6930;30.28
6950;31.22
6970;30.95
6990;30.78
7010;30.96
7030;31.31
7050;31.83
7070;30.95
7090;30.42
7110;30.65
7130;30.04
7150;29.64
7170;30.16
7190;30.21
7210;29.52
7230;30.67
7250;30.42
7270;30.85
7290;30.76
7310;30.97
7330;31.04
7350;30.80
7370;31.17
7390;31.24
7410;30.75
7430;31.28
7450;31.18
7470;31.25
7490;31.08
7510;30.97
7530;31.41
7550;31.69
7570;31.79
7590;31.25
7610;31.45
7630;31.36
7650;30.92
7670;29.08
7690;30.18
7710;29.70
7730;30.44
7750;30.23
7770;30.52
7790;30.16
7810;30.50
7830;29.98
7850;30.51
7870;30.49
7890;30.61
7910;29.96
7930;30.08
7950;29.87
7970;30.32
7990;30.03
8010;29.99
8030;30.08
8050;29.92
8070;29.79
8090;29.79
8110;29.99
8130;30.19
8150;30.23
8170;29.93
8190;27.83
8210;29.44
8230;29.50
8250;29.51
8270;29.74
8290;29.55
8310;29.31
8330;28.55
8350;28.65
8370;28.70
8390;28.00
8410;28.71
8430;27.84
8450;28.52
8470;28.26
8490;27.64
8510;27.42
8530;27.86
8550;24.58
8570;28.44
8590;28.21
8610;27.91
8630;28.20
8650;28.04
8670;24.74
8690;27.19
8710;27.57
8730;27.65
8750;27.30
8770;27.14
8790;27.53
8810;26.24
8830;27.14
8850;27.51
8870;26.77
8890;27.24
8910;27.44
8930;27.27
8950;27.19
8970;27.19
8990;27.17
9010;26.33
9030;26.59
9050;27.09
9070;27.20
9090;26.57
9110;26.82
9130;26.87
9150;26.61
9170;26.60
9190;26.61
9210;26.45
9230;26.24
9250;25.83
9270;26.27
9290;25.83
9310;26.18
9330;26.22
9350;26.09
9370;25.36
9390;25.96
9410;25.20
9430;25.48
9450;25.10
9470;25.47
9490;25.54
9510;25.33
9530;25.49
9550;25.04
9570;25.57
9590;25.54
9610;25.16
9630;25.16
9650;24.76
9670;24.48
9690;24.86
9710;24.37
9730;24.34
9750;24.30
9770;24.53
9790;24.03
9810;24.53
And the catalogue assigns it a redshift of 0.00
